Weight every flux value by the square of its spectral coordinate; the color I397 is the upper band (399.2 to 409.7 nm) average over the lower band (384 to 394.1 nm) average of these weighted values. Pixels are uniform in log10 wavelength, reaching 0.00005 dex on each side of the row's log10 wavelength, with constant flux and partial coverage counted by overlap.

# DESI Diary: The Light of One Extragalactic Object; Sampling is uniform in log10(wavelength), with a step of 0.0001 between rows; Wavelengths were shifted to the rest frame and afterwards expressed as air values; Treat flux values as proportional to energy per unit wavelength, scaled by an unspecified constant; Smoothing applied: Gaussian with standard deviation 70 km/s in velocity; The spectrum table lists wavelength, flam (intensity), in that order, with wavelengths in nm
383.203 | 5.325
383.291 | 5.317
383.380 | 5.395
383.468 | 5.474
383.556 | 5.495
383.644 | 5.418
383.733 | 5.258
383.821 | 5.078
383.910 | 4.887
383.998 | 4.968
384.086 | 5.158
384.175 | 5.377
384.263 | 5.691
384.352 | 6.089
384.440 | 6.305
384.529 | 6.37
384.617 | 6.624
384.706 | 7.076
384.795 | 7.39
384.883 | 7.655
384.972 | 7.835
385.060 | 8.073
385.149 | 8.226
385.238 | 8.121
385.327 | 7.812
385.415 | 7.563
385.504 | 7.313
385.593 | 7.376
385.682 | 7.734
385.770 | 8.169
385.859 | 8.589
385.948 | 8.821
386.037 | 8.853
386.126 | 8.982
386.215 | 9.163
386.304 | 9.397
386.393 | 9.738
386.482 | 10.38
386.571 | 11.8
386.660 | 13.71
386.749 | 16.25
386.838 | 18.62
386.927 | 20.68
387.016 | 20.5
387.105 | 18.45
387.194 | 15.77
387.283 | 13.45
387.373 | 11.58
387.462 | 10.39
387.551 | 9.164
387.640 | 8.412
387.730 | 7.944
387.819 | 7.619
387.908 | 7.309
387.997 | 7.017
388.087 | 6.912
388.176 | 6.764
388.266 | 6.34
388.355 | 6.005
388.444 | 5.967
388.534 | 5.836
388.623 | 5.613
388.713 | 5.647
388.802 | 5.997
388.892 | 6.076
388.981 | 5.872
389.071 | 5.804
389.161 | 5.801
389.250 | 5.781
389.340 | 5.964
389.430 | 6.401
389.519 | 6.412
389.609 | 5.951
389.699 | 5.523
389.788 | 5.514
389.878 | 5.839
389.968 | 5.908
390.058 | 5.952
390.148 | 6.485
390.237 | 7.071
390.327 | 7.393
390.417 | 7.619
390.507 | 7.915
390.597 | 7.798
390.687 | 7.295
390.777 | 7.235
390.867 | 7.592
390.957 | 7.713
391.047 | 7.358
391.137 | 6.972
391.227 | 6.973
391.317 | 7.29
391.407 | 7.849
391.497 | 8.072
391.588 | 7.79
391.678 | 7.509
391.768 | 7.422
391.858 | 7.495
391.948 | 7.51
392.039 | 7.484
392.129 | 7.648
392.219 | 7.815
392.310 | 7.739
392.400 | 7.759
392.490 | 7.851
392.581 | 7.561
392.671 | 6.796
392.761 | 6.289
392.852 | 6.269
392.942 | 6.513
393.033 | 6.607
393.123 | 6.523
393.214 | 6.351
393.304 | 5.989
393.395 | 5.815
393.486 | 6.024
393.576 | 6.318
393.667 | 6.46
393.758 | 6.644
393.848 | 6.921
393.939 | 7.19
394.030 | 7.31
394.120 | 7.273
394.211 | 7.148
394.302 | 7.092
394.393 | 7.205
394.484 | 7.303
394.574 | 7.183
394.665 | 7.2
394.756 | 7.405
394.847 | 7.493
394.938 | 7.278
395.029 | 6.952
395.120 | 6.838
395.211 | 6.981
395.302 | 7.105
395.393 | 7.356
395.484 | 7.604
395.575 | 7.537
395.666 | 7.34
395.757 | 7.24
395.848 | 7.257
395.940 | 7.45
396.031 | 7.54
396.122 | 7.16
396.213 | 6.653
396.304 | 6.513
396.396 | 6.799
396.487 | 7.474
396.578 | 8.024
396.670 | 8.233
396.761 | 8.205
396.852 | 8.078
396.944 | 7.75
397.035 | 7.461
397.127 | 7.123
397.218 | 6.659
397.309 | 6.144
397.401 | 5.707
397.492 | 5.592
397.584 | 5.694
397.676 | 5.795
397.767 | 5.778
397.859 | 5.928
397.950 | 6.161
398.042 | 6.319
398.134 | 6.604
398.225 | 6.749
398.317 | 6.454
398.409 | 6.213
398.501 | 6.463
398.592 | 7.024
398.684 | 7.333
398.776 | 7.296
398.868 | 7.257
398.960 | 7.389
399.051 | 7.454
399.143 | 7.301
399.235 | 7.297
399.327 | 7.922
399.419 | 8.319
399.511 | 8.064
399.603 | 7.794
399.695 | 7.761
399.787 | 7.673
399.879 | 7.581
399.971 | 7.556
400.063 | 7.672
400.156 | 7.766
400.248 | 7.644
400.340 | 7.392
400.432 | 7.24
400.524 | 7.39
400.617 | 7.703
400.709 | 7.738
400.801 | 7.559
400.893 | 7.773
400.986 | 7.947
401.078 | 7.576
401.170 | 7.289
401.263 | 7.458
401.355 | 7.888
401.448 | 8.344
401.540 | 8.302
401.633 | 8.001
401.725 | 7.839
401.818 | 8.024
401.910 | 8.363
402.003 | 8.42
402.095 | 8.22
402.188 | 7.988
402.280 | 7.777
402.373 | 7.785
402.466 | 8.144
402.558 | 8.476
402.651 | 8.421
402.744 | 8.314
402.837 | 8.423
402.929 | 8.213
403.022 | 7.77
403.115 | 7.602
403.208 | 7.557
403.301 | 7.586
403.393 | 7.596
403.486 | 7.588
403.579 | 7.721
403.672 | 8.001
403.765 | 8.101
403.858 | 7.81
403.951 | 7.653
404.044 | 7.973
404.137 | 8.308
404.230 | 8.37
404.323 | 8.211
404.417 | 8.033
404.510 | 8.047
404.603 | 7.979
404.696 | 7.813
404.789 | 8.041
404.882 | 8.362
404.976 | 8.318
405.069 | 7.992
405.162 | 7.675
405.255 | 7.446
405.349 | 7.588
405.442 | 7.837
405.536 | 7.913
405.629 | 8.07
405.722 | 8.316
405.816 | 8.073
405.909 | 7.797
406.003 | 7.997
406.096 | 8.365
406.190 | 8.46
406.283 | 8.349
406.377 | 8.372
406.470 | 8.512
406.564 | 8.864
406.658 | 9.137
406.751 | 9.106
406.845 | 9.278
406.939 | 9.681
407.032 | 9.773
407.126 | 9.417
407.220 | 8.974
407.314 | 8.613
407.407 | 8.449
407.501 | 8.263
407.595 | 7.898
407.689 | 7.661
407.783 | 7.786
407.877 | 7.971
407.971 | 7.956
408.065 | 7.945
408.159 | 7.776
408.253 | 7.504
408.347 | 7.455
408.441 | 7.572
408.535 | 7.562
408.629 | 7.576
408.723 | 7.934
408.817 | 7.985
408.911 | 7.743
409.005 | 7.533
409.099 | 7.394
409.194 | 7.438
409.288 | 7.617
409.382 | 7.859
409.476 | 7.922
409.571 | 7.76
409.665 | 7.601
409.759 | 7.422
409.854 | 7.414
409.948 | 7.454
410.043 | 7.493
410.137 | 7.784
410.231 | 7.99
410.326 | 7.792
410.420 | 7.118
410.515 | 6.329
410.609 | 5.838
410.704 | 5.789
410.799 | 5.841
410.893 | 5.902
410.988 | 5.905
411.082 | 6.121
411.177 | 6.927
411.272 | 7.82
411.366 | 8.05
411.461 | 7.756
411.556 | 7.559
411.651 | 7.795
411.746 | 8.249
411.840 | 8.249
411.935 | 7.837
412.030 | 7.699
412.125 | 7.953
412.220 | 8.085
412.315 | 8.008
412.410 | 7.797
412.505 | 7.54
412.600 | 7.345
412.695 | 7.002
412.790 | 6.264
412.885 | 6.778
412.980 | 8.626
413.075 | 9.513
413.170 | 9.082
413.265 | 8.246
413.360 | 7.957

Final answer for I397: 1.10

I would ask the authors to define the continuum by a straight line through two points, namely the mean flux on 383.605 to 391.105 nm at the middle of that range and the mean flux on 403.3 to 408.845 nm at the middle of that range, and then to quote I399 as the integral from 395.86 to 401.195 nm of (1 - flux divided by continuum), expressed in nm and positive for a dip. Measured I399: 0.62 nm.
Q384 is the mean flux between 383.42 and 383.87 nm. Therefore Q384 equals 5.34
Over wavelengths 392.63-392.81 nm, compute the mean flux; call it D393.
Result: 6.53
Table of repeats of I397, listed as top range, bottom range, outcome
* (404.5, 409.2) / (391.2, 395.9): 1.22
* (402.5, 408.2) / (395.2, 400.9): 1.18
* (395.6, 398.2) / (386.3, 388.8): 0.68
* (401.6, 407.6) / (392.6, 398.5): 1.25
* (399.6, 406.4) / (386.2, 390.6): 0.97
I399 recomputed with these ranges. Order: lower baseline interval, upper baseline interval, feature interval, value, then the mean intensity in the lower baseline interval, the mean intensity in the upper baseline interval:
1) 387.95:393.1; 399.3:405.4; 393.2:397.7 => 0.153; 6.8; 7.89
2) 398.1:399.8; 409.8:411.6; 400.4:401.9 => -0.113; 7.28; 6.99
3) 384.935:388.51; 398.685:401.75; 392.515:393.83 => 0.360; 10.1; 7.67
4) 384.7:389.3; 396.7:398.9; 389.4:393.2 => 0.515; 9.19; 6.67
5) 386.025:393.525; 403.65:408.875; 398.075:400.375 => 0.230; 8.16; 8.18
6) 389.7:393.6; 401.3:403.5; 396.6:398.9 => 0.262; 7.03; 8.03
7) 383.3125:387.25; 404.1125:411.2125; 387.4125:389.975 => 0.649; 8.95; 7.84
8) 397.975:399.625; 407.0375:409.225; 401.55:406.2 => -0.251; 7.16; 7.97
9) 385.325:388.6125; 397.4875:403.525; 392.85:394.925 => 0.466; 10.2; 7.49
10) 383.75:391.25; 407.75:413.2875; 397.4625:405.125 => 0.157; 8.12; 7.53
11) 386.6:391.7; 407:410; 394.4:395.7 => 0.157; 8.4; 7.9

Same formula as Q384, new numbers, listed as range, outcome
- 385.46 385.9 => 7.83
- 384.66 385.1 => 7.6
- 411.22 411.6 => 7.79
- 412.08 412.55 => 7.87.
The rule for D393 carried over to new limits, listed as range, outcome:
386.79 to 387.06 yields 19.9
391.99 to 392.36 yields 7.66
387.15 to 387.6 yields 12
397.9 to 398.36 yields 6.46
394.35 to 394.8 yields 7.27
